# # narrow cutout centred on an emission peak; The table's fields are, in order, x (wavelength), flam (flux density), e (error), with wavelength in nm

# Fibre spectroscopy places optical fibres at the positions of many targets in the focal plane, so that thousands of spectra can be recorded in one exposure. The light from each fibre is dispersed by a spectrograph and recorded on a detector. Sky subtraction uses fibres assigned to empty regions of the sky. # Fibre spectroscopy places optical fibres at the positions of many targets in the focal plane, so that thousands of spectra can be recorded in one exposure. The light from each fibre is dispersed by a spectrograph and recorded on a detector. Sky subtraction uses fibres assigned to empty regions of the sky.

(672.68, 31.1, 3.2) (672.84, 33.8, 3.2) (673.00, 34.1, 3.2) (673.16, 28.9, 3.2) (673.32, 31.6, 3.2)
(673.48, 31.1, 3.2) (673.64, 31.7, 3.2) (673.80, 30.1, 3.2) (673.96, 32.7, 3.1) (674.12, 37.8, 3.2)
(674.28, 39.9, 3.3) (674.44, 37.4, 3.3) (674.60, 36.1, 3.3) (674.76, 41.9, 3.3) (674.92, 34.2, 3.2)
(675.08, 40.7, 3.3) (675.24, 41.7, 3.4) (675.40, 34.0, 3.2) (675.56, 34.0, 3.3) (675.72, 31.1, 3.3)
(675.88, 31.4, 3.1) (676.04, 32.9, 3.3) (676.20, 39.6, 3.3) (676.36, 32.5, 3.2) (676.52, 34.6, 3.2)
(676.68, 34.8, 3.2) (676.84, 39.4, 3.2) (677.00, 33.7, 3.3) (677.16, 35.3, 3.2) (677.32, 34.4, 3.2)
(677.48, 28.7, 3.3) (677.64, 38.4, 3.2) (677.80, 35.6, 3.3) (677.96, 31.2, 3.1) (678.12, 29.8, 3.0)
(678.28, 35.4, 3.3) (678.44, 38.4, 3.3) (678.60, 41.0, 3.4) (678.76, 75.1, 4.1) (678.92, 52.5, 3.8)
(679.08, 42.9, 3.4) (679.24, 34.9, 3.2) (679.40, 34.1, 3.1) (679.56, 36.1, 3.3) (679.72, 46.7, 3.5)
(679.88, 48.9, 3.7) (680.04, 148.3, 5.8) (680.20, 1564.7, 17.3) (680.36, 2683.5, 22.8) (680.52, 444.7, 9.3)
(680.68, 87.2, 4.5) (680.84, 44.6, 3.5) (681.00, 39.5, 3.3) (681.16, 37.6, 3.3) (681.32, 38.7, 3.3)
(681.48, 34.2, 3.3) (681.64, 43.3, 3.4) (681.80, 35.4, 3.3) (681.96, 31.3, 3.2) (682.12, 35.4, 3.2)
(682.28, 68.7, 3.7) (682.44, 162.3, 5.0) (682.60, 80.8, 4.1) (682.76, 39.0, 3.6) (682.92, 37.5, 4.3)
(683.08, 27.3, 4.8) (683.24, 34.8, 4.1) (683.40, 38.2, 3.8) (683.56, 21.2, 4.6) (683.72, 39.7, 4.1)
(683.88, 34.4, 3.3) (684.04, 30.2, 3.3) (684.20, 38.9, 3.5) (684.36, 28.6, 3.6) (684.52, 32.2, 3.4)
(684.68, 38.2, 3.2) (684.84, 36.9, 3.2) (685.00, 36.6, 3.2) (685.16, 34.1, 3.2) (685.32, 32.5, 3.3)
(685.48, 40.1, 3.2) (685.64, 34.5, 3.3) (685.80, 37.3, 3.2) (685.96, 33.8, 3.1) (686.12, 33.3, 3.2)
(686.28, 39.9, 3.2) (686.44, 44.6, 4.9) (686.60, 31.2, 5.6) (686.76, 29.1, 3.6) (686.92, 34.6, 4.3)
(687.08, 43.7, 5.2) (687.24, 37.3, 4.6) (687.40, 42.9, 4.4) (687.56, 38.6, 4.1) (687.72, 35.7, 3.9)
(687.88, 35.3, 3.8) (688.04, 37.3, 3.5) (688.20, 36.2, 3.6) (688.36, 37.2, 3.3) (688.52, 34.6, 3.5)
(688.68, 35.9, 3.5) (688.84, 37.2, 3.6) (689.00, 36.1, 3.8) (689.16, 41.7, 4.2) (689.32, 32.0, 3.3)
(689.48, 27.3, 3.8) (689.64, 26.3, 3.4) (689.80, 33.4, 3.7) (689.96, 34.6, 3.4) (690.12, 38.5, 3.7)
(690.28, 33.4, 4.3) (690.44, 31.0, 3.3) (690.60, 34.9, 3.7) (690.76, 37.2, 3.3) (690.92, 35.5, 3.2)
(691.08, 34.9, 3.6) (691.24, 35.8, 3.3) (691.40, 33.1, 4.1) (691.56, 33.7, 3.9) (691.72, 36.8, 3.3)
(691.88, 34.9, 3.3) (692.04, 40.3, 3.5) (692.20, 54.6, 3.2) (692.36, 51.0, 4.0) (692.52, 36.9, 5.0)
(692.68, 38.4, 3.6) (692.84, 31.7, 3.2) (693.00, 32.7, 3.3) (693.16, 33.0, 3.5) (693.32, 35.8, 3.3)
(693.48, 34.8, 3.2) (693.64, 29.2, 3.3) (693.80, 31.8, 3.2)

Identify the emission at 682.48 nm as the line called [N II] 6583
